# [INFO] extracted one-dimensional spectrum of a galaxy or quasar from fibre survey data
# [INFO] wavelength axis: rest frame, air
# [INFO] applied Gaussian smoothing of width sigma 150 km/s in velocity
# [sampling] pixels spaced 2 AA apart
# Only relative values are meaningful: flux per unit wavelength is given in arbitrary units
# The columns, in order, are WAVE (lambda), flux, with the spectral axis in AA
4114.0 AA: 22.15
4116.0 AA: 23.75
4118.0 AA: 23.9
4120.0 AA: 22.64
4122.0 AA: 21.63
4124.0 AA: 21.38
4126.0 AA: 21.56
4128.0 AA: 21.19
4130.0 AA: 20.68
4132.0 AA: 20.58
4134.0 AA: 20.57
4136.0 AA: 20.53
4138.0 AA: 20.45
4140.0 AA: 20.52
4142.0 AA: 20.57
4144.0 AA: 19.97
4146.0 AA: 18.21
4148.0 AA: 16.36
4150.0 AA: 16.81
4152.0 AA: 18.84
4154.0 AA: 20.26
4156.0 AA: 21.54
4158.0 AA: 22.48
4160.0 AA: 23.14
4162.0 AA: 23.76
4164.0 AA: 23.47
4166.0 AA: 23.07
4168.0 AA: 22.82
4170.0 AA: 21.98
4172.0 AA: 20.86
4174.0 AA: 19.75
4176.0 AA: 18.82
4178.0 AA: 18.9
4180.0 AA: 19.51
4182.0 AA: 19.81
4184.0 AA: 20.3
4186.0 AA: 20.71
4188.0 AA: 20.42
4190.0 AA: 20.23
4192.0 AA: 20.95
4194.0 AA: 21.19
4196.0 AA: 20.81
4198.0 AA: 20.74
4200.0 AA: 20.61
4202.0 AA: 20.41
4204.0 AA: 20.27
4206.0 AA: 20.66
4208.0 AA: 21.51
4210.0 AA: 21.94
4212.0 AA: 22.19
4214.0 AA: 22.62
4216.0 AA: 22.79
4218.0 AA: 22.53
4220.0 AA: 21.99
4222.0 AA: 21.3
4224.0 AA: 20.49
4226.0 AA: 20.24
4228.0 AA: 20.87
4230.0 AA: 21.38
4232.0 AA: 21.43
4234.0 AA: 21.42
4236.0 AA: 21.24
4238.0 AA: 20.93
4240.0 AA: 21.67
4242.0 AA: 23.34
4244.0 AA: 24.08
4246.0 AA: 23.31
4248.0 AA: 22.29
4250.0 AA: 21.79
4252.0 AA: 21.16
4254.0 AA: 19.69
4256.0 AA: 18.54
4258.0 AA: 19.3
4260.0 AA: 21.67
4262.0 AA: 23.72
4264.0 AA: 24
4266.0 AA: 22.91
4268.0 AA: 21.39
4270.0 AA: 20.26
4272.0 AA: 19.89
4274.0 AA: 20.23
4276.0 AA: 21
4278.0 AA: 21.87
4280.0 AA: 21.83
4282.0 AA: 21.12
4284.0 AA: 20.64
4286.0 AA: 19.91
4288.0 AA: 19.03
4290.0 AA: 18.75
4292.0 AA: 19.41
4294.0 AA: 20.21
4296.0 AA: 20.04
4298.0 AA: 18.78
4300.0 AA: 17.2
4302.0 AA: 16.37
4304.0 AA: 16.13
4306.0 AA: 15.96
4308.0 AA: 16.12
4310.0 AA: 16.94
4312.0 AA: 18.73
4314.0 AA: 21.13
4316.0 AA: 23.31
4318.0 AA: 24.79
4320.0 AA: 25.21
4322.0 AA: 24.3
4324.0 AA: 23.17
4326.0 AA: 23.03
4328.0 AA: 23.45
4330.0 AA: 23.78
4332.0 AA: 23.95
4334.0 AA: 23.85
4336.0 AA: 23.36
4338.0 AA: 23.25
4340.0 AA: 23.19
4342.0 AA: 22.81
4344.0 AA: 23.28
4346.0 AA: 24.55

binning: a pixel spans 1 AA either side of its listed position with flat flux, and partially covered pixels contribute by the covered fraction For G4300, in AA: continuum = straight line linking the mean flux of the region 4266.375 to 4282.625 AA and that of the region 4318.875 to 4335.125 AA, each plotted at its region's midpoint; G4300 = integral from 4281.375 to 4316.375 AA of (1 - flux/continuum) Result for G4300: 5.5 AA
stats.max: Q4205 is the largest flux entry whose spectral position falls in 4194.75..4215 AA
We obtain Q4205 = 22.62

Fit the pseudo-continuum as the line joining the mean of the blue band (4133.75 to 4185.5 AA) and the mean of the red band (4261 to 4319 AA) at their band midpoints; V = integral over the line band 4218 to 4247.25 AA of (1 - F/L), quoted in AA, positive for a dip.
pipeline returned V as -2.1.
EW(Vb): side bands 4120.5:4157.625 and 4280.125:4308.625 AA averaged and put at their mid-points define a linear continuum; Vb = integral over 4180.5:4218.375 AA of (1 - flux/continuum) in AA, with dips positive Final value -2.8 AA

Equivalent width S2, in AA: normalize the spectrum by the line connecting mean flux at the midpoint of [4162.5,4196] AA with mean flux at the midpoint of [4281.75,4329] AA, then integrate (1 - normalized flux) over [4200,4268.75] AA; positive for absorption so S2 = -3.59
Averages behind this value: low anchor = 20.8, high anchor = 20.1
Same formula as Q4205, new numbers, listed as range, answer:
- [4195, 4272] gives 24.08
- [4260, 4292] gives 24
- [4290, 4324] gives 25.21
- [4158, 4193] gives 23.76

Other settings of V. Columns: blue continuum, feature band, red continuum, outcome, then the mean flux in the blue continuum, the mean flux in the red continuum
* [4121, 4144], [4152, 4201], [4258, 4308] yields -1.06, 20.8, 20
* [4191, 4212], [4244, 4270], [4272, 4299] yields -1.55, 21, 20.2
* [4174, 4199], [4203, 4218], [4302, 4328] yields -1.10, 20.2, 20.7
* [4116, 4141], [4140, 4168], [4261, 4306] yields 0.61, 21.4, 20.1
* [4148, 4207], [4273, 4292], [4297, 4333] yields 0.24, 20.7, 20.7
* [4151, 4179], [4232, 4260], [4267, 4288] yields -0.71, 21.4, 20.7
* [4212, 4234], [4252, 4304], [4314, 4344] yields 5.42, 21.6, 23.6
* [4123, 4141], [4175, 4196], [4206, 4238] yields 1.12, 20.8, 21.5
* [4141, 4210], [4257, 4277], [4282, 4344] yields -0.59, 20.6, 20.9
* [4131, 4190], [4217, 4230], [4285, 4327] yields -0.63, 20.5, 19.9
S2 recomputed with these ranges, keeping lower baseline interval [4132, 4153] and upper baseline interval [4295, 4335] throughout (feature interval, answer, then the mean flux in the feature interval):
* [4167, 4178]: -0.60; 20.7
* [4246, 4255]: -0.53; 21.5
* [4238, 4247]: -1.19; 22.9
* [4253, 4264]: -0.30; 20.9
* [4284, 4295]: 0.55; 19.6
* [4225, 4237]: -0.60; 21.1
